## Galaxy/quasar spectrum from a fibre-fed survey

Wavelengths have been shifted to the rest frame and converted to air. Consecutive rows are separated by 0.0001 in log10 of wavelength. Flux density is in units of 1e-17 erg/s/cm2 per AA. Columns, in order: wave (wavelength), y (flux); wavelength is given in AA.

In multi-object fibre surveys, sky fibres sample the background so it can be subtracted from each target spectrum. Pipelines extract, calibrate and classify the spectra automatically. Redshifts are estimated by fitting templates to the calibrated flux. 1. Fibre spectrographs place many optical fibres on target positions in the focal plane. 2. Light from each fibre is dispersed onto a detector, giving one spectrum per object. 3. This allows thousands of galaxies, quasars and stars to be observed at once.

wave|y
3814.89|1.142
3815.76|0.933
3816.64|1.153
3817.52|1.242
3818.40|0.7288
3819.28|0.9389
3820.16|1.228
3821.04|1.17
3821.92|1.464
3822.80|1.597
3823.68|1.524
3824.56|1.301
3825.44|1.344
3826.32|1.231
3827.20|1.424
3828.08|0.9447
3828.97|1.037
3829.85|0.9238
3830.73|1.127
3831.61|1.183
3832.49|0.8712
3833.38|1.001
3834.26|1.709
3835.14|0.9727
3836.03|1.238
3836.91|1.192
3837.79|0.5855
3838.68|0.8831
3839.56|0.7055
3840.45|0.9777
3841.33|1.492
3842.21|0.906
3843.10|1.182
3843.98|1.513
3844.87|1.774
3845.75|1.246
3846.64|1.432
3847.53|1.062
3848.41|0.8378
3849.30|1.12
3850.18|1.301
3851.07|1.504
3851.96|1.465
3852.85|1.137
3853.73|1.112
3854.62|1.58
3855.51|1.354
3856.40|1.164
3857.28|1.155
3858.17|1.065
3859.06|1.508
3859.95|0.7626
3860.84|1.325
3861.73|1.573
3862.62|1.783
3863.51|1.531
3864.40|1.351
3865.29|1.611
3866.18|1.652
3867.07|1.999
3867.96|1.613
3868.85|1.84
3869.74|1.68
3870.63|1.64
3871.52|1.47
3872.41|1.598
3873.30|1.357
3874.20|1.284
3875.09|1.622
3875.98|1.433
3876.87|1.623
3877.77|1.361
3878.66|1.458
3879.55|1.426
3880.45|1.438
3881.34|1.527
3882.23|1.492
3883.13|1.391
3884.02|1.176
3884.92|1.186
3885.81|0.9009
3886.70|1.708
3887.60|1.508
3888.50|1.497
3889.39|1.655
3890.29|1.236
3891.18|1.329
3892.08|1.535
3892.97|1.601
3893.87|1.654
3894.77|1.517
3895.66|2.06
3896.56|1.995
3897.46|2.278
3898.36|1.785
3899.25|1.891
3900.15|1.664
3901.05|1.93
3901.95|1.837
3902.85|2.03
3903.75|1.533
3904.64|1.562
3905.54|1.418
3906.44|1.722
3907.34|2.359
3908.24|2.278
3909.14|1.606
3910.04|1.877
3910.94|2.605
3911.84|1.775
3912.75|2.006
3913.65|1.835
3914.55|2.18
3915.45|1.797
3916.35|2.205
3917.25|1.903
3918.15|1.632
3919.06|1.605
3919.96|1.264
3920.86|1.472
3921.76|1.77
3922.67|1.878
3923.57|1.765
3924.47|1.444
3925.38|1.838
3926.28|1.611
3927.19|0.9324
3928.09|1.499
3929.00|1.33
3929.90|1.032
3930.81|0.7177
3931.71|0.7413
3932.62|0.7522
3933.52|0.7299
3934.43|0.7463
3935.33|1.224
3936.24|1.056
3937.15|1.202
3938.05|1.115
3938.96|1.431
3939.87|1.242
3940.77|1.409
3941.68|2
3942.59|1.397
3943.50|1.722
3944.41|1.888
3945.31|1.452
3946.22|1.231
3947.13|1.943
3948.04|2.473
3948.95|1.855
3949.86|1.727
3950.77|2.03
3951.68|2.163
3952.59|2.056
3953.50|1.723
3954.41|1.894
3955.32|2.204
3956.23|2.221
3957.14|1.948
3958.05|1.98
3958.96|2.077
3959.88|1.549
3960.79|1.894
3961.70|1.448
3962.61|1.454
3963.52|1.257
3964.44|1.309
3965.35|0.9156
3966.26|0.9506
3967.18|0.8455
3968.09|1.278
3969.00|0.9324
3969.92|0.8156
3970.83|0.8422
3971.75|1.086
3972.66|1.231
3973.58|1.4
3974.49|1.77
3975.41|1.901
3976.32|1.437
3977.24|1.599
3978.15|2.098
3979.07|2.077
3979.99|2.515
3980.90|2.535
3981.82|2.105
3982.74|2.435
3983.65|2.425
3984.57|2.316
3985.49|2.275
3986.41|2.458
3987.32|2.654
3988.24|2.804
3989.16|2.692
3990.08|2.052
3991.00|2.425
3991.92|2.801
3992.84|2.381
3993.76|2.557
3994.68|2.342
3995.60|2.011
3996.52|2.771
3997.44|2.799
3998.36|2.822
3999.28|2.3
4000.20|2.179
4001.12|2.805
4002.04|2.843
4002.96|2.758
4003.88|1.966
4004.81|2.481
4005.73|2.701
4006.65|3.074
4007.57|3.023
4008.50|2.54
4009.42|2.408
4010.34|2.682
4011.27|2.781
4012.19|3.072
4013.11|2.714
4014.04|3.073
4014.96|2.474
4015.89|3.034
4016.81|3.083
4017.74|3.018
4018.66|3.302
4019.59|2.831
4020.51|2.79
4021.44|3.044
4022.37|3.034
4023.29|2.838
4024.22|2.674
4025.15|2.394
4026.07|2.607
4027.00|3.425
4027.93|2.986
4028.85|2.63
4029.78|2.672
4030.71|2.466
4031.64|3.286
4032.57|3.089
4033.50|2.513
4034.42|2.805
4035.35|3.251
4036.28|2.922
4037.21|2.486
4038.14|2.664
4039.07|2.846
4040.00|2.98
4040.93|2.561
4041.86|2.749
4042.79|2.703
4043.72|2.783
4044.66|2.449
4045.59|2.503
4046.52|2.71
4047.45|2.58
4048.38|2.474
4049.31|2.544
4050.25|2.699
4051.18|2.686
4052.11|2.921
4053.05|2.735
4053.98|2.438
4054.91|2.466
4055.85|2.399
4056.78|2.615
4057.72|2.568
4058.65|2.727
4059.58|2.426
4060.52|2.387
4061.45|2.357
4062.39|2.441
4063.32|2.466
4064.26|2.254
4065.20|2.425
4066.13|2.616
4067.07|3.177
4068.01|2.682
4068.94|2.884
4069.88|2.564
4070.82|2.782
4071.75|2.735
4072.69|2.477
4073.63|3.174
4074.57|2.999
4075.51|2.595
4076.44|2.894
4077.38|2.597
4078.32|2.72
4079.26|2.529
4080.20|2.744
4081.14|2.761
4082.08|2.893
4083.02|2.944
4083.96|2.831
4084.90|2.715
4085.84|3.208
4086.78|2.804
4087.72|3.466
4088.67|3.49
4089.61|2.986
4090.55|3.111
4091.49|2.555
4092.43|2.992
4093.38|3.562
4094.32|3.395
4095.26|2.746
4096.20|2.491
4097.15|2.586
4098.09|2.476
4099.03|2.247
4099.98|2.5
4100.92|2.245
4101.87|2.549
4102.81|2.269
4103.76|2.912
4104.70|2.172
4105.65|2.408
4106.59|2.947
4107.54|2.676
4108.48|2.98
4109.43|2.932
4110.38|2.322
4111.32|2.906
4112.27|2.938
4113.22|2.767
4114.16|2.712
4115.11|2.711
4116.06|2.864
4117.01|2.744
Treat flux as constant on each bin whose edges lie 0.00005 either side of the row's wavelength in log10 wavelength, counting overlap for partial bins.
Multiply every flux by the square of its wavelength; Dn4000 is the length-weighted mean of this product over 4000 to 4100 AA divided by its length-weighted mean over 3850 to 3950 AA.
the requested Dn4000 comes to 1.9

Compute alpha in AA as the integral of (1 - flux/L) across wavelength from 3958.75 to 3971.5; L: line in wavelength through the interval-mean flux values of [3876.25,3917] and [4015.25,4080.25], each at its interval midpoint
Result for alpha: 5.44 AA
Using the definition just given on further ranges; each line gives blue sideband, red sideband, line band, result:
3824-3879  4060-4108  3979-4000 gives -3.0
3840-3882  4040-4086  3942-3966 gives 2.7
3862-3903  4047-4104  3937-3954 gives 2.3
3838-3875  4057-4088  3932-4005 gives 8.0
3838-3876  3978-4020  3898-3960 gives 9.7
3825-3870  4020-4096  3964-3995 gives 4.7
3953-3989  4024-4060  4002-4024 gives -4.6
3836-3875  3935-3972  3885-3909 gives -4.6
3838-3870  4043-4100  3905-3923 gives -1.5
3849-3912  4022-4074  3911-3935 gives 4.5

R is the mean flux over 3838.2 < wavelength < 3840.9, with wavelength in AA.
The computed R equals 0.854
